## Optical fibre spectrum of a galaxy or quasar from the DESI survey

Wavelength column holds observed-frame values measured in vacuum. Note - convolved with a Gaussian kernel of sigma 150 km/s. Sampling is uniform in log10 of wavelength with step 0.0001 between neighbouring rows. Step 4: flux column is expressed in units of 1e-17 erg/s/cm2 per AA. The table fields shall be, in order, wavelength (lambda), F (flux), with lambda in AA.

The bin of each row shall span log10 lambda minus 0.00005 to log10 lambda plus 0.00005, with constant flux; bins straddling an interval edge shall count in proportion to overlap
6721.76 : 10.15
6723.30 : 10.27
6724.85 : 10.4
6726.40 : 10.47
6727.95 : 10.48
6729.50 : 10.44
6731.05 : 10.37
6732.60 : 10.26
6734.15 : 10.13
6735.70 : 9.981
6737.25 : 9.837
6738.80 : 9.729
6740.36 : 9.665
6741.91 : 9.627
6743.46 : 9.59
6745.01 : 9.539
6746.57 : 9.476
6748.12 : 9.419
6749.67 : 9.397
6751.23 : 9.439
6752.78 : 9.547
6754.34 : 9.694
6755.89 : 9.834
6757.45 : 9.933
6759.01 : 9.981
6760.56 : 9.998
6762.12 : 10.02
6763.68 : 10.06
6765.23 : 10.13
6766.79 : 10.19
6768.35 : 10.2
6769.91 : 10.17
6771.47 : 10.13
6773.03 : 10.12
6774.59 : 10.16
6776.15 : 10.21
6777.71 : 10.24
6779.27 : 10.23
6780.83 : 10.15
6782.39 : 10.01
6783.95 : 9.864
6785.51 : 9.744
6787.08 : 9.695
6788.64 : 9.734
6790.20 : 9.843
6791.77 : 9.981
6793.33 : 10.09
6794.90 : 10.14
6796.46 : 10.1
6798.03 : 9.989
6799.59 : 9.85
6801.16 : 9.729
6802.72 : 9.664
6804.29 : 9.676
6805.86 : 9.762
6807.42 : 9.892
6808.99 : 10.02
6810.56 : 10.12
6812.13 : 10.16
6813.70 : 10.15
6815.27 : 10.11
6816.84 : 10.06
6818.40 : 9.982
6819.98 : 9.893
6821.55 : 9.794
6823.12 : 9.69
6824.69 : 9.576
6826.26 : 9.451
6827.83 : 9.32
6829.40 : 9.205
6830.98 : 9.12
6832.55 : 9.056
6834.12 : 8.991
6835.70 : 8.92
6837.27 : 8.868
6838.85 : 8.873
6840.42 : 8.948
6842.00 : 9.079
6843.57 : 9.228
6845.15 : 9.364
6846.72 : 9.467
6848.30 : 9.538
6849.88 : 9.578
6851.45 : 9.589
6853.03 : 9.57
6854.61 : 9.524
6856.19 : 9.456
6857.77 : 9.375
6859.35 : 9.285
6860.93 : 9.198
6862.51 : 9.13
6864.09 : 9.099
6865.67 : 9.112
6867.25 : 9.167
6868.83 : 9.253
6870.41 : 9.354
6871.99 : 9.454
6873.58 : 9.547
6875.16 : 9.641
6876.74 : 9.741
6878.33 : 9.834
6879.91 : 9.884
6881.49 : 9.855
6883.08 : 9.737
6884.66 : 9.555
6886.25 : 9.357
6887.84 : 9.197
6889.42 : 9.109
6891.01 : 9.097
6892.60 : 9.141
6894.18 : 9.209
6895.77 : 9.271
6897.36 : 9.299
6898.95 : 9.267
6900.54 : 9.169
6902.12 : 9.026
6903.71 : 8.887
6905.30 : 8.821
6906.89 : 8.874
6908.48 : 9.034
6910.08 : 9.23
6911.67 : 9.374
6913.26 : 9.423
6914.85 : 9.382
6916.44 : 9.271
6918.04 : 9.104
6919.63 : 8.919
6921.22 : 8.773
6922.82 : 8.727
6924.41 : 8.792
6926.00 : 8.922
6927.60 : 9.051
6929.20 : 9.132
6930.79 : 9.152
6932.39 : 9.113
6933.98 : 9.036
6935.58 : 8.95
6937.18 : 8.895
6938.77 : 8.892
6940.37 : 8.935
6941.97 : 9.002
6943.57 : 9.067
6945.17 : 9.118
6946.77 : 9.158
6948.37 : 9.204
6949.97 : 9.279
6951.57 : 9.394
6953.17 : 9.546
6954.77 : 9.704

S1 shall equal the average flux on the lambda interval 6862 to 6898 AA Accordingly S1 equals 9.4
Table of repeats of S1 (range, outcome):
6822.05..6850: 9.24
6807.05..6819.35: 10.1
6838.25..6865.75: 9.31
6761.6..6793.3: 10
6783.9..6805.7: 9.86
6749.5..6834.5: 9.87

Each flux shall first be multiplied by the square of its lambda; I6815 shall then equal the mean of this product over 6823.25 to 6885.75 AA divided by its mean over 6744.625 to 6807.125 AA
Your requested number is 0.97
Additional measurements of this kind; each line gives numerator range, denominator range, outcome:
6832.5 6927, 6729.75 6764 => 0.98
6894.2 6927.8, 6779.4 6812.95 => 0.95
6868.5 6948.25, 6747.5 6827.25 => 0.96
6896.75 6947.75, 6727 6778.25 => 0.96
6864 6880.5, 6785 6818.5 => 0.97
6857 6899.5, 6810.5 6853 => 1.00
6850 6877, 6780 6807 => 0.97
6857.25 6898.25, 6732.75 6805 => 0.98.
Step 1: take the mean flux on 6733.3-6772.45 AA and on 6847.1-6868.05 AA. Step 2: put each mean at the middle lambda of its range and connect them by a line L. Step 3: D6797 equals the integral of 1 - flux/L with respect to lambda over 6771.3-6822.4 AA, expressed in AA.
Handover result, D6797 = -1.8 AA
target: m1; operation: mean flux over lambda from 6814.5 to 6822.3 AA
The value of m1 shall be 9.97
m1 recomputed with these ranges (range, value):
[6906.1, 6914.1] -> 9.18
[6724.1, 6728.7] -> 10.4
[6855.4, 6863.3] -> 9.29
